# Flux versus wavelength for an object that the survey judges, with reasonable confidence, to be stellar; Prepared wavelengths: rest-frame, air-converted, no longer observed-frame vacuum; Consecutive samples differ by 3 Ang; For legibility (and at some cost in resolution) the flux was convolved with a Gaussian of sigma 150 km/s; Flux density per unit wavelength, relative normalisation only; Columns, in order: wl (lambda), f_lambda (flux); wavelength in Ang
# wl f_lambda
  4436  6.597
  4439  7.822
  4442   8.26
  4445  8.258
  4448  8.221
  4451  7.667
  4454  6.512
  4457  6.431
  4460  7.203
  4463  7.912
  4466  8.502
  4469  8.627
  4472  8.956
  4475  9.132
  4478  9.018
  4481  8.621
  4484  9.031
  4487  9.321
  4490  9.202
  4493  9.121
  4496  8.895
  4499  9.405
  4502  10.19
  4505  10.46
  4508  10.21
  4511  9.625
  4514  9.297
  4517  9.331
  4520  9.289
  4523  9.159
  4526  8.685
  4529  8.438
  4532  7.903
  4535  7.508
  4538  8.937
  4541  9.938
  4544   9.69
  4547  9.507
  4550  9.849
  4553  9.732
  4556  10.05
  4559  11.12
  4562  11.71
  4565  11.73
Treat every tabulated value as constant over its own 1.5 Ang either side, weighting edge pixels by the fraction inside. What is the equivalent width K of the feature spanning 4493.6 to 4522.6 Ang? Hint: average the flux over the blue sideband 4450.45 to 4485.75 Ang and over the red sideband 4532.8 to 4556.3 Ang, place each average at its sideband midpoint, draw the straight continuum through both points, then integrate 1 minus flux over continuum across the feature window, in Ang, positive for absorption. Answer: -2.76 Ang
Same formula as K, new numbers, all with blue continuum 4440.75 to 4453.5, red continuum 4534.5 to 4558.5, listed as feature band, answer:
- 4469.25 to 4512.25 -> -3.4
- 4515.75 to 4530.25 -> 0.3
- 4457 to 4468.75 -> 0.7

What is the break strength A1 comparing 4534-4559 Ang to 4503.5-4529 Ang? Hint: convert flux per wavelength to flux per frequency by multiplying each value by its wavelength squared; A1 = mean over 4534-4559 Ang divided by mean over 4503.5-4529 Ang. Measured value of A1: 1.0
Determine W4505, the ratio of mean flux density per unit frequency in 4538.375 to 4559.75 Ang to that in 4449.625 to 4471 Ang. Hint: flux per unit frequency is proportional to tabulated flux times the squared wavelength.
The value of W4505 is 1.4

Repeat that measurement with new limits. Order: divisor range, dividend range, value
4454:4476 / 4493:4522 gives 1.23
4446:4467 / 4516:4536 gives 1.19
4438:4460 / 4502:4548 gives 1.26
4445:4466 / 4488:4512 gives 1.31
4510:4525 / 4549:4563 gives 1.14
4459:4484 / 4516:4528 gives 1.09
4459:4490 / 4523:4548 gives 1.05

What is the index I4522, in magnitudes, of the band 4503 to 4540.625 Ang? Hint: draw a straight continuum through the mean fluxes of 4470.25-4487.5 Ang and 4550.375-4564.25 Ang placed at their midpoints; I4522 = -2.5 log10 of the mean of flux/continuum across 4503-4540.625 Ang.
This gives 0.087 mag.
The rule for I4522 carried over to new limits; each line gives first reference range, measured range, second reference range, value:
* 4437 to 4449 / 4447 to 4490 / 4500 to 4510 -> 0.089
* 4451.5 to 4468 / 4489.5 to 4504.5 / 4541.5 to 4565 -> -0.108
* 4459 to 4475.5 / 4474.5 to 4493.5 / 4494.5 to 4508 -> 0.002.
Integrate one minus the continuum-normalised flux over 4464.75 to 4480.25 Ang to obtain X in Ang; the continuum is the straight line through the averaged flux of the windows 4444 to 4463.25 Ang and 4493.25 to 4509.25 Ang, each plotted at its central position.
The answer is -0.92 Ang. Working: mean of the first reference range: 7.41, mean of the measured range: 8.84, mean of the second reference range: 9.77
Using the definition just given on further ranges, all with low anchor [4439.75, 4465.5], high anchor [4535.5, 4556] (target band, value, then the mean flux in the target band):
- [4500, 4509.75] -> -1.72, 10.2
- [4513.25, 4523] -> -0.35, 9.28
